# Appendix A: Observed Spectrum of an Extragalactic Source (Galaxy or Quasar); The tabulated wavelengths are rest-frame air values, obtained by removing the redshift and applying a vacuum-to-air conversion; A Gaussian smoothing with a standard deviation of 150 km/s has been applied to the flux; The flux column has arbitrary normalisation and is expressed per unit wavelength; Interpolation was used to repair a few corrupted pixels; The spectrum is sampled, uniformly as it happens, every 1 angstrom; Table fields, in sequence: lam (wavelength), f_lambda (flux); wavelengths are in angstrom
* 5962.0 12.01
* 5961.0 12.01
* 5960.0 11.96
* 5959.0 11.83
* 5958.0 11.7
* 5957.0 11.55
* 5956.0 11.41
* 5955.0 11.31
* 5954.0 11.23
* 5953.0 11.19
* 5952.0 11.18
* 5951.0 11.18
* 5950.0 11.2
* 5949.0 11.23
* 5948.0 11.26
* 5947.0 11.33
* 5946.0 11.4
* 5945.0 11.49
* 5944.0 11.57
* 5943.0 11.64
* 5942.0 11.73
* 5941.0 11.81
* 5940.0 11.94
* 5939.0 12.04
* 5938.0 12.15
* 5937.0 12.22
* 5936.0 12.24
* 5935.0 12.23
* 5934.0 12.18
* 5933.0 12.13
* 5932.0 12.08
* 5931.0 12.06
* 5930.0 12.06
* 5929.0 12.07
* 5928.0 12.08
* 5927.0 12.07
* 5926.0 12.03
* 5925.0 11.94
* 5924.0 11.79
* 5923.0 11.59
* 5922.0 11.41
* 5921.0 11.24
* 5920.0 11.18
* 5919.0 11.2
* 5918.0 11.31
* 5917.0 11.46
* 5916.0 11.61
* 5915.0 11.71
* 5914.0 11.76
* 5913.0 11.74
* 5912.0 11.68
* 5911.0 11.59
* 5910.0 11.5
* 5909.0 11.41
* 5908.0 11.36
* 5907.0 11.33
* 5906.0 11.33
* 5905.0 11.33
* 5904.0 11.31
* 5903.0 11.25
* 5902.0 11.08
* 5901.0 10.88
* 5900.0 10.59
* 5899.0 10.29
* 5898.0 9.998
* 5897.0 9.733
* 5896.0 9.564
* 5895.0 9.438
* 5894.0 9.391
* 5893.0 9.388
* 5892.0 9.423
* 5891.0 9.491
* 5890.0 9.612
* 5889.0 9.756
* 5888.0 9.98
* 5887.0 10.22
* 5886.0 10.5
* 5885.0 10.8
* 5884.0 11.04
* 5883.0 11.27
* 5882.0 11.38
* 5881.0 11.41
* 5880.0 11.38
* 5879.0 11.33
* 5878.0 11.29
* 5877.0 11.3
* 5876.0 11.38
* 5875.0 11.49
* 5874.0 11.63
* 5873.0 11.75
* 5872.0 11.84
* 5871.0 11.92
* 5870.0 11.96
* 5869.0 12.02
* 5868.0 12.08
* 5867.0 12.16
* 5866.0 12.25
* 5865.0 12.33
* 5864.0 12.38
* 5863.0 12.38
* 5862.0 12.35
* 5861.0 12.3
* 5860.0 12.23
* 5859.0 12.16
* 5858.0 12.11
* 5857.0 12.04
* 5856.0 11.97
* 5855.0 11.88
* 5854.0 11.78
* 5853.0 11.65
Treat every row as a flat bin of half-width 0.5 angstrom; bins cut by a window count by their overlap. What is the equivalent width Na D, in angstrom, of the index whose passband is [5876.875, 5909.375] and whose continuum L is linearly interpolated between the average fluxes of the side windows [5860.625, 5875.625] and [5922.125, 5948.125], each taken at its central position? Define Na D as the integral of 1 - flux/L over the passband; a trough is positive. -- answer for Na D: 3.8 angstrom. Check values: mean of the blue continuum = 12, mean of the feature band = 10.6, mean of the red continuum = 11.9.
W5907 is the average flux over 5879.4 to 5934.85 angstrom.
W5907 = 11.1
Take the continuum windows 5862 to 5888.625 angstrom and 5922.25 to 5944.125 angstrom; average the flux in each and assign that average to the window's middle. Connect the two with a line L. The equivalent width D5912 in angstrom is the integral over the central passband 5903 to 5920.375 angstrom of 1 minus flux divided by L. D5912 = 0.5 angstrom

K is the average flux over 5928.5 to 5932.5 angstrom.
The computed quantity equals 12.1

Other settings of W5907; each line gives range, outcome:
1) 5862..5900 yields 11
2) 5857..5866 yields 12.3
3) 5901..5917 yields 11.4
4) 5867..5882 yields 11.6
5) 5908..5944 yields 11.8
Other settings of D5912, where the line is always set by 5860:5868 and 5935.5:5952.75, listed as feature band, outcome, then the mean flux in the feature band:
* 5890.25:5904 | 2.2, 10.1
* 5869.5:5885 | 0.9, 11.5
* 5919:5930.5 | 0.0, 11.7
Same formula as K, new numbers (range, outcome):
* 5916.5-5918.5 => 11.4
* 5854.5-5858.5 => 12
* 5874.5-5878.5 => 11.4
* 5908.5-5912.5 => 11.5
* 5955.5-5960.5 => 11.7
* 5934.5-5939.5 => 12.2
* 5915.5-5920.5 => 11.4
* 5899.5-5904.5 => 11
